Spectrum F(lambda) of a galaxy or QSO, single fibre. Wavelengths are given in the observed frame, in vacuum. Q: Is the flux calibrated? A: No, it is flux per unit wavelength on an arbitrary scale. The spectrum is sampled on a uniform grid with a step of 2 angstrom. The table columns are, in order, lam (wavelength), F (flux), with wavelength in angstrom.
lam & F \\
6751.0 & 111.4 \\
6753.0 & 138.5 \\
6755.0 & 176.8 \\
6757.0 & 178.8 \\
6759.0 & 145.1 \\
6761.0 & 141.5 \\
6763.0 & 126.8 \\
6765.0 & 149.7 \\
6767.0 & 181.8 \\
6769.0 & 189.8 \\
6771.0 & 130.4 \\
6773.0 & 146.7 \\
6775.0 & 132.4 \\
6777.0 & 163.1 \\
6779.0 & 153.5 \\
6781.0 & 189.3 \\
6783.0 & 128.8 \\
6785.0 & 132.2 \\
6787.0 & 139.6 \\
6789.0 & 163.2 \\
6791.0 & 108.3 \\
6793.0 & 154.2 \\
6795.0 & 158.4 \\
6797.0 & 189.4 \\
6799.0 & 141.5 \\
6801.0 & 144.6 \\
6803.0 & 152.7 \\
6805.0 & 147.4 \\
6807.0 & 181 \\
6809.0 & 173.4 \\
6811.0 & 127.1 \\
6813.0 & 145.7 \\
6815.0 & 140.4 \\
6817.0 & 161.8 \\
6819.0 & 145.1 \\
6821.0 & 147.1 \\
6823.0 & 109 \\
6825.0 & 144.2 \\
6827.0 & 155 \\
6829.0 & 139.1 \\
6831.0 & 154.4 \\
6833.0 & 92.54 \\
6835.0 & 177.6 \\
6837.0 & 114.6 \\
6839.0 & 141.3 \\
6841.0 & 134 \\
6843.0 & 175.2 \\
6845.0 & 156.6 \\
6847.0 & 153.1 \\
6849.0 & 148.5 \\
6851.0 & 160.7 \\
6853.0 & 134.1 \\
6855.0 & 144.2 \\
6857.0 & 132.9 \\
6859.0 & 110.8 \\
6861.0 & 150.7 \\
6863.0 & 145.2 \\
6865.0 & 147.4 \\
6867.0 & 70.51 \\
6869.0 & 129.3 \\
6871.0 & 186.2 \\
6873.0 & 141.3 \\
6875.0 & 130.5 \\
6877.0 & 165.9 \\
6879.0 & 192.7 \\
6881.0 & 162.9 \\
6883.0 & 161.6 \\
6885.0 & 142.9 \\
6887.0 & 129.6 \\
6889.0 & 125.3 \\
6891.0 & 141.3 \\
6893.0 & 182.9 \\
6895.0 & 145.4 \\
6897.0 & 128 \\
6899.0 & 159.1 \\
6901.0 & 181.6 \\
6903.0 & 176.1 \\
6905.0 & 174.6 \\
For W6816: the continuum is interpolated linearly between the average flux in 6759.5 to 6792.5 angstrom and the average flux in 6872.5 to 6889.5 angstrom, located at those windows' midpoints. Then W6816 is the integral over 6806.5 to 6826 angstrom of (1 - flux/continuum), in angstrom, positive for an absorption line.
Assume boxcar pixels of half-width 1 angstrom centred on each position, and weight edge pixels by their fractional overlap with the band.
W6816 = 0.39 angstrom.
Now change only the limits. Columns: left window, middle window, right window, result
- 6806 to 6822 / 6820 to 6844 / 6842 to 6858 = 1.8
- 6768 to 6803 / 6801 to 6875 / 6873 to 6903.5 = 4.4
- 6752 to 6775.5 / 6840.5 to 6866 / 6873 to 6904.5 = 1.4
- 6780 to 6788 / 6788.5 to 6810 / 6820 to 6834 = -1.9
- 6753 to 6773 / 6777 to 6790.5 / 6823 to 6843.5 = 0.1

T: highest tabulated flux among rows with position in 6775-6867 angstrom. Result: 189.4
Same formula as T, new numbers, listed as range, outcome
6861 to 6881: 192.7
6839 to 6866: 175.2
